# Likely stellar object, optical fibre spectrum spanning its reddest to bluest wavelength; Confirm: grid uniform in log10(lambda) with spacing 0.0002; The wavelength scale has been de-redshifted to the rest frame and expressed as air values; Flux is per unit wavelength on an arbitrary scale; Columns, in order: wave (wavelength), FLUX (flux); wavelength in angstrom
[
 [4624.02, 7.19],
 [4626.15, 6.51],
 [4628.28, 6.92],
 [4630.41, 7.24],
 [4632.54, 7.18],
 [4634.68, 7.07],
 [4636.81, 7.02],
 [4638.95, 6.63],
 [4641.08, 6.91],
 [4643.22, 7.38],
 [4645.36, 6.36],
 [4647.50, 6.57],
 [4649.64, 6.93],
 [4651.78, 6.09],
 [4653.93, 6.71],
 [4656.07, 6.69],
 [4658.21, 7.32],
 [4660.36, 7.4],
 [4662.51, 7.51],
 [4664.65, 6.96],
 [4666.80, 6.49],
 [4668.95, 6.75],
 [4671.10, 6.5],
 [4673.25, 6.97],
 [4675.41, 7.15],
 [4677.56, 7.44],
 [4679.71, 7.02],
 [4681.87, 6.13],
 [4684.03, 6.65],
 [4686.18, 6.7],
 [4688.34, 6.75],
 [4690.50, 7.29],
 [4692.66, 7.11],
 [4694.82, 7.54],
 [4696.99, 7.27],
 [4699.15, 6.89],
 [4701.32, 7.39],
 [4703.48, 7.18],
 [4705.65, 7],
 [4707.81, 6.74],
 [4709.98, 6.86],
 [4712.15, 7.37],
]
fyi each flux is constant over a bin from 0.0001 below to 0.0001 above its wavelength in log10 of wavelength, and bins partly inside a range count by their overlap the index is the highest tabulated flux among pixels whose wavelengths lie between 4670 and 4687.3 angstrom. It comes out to 7.44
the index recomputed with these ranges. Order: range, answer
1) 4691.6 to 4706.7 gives 7.54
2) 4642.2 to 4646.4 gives 7.38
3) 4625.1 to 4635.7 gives 7.24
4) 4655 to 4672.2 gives 7.51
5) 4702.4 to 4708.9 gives 7.18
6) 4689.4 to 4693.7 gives 7.29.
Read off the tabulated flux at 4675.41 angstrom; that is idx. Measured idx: 7.15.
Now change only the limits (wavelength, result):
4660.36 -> 7.4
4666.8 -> 6.49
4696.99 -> 7.27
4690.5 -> 7.29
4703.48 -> 7.18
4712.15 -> 7.37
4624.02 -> 7.19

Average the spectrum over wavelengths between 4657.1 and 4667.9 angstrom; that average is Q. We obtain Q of 7.14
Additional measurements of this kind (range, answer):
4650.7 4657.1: 6.49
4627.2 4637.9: 7.08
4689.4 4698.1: 7.3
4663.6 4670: 6.73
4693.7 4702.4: 7.27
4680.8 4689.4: 6.56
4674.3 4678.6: 7.29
